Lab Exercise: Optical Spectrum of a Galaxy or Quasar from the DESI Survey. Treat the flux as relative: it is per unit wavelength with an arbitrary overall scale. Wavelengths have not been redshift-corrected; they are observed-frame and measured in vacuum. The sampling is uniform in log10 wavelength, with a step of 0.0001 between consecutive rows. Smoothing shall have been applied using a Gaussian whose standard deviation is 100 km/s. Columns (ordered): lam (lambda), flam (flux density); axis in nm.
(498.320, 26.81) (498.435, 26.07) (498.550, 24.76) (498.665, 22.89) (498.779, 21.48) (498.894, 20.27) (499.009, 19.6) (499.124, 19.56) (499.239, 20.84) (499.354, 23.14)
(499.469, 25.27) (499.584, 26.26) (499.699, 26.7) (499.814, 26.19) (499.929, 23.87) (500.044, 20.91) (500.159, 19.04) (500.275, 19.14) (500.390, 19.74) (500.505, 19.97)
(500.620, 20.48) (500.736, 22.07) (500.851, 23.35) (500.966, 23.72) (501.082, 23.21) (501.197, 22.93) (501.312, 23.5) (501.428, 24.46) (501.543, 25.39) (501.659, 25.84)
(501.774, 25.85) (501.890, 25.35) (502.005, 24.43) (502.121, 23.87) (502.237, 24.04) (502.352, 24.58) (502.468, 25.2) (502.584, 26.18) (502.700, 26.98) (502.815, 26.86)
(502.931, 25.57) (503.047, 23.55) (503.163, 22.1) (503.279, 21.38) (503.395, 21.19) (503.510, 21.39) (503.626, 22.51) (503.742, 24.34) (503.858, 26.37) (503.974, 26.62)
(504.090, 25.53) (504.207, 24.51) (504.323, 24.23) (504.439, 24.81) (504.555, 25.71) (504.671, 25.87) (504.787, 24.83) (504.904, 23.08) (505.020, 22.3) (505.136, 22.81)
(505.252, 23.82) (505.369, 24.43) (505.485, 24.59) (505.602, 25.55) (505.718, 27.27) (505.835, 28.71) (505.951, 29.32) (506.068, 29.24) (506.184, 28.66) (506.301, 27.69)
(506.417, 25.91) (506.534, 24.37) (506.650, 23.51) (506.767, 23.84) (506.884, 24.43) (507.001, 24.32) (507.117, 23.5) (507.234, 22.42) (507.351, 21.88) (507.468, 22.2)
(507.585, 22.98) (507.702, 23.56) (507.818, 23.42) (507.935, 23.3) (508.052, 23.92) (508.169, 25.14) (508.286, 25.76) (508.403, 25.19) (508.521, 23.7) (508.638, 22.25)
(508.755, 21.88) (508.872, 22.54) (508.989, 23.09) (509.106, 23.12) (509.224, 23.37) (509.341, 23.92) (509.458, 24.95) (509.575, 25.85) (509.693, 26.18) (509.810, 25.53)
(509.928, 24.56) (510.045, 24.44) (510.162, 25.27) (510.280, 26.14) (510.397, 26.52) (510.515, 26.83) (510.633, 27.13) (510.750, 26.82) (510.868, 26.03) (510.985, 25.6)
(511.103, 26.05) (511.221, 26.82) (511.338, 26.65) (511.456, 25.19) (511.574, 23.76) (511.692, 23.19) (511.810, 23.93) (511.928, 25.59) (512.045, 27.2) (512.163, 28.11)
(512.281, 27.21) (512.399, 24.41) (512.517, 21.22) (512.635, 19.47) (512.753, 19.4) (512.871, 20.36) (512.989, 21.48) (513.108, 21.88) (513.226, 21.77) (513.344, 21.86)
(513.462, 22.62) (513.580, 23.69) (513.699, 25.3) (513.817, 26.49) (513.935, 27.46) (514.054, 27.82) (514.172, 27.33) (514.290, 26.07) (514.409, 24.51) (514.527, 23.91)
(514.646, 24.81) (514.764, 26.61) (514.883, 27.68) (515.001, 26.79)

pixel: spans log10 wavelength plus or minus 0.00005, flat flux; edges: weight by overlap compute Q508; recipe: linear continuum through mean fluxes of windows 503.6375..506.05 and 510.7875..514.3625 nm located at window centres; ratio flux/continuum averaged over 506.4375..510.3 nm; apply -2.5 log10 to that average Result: 0.04 mag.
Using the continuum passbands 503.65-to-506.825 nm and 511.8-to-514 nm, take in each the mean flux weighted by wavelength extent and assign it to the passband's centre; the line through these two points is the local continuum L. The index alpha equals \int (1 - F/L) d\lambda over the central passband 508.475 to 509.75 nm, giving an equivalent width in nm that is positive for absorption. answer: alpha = 0.04 nm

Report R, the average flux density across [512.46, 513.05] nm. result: 20.4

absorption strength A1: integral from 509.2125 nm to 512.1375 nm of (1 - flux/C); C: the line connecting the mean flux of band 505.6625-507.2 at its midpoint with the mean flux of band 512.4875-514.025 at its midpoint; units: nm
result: -0.19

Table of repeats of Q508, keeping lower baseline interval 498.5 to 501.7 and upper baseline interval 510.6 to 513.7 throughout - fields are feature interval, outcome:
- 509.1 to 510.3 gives -0.05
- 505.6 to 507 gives -0.13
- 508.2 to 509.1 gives 0.01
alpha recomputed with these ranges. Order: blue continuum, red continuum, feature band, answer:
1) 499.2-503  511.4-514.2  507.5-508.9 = 0.02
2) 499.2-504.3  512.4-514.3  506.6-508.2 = 0.01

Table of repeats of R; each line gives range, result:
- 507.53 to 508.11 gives 23.5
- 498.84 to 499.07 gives 19.9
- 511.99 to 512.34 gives 27.5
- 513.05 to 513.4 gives 21.9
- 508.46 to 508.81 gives 22.6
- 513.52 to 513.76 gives 24.5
